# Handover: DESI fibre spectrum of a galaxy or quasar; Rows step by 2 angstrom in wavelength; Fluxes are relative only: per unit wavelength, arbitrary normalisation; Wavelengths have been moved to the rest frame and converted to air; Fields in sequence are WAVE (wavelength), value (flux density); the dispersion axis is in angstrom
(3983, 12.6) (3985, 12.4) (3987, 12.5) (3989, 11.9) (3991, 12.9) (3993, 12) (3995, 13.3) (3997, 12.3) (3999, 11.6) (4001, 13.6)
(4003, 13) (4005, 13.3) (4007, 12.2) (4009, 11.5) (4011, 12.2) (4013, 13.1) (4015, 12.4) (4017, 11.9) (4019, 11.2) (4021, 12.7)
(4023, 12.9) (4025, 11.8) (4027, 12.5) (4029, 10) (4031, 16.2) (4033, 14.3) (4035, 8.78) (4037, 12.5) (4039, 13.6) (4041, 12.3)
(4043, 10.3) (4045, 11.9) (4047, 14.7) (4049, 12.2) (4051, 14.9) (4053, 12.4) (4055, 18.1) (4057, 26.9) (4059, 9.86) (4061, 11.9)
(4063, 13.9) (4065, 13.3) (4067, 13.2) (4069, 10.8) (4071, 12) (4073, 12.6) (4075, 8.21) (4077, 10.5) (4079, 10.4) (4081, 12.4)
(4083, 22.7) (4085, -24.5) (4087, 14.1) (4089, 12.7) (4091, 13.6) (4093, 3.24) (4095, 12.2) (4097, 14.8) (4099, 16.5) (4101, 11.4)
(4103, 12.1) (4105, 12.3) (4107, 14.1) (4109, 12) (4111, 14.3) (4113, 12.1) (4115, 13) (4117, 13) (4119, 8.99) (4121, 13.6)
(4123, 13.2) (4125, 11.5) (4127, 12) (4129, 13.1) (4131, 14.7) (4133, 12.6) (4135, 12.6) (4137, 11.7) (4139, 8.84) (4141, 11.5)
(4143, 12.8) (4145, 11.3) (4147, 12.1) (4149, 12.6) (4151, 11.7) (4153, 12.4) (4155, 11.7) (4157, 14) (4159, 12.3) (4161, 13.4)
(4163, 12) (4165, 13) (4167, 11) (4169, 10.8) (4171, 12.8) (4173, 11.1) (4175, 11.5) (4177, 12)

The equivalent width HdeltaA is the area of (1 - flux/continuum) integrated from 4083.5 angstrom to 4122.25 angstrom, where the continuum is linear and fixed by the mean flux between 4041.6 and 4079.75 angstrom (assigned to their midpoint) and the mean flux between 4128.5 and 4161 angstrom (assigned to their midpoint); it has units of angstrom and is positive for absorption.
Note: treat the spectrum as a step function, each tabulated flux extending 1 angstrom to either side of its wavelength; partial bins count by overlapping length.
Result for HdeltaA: 6.0 angstrom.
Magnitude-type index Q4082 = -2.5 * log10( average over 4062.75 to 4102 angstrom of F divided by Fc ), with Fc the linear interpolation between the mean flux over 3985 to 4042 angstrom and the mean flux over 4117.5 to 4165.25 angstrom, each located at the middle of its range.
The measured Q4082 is 0.160 mag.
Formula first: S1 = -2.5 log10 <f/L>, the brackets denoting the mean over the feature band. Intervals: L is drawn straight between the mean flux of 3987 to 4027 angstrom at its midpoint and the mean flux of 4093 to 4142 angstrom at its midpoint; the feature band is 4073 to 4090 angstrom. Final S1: 0.40 mag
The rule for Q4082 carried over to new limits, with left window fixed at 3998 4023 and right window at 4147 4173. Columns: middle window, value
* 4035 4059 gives -0.14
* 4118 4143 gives 0.02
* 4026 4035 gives -0.03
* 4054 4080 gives -0.07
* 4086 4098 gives 0.05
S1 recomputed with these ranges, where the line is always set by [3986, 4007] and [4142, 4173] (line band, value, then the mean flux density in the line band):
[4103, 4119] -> -0.029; 12.7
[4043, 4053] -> -0.044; 13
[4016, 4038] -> 0.025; 12.3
